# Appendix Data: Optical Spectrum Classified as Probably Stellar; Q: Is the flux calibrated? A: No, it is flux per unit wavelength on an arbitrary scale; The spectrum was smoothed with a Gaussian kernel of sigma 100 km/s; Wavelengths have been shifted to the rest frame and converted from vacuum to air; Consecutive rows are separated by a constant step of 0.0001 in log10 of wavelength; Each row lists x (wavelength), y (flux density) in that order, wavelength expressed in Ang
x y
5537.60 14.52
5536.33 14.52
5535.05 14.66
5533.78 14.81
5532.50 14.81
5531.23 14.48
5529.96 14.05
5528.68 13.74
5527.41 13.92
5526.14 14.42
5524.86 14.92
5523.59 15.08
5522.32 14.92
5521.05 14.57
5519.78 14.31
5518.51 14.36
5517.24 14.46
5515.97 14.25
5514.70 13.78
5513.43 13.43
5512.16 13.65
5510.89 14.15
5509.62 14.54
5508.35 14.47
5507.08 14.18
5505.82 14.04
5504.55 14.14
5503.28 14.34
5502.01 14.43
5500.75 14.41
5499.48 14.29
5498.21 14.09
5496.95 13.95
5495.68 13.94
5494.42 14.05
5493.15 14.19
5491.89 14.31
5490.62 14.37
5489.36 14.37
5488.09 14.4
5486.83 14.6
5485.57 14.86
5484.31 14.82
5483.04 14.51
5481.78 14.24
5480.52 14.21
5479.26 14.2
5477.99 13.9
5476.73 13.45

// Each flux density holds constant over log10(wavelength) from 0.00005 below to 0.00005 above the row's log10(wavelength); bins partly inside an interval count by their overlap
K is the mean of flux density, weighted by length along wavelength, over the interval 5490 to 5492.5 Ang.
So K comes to 14.3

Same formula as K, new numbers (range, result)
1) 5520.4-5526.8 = 14.8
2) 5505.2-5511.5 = 14.3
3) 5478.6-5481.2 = 14.2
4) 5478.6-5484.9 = 14.4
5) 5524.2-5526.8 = 14.6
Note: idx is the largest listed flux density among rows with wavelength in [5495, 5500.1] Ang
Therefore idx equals 14.29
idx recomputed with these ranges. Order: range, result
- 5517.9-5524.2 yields 15.08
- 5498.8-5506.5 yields 14.43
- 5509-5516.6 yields 14.54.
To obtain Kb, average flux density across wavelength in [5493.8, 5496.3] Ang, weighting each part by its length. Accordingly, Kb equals 14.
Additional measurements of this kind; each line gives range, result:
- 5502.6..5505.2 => 14.2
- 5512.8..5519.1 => 14.1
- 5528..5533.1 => 14.3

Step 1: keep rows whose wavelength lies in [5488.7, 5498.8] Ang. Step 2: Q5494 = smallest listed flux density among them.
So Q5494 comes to 13.94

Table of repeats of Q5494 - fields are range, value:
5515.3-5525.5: 14.25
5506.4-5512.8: 13.65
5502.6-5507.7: 14.04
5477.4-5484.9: 13.9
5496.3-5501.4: 13.95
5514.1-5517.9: 13.78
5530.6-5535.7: 14.48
